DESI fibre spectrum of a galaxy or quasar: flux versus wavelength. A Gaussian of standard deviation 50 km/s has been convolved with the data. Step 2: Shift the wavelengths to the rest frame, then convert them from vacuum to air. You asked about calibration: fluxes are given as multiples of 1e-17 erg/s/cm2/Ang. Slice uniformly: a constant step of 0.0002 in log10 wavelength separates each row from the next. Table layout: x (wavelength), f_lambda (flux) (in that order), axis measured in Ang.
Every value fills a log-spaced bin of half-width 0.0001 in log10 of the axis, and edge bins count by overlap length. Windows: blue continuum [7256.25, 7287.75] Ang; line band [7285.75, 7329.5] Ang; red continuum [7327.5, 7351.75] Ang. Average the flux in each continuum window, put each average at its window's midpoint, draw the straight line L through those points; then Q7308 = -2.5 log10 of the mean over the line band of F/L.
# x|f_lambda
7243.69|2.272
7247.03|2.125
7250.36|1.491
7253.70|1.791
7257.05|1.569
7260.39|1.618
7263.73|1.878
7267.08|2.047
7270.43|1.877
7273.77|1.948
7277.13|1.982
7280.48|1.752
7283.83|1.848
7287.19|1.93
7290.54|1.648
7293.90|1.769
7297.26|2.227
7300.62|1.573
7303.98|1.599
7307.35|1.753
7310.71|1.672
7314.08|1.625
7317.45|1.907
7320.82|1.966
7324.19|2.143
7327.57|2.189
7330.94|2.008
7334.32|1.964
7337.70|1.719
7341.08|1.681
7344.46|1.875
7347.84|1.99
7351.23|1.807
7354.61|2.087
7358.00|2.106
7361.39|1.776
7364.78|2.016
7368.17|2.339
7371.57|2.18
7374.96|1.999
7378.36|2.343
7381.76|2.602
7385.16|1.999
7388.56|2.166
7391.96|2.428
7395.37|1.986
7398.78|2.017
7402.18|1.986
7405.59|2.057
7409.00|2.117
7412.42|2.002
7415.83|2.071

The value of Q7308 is 0.01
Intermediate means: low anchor 1.85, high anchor 1.89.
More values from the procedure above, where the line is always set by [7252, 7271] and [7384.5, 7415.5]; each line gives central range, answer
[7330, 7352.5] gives 0.06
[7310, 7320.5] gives 0.08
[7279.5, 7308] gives 0.04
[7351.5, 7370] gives -0.02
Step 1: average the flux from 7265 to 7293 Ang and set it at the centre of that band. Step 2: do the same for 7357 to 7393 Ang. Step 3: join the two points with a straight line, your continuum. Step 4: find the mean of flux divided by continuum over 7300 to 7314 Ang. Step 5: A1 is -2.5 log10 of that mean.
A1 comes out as 0.187 mag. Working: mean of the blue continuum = 1.88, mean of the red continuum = 2.17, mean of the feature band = 1.65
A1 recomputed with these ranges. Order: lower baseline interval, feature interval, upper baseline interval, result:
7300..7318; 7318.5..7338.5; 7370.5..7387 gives -0.10 mag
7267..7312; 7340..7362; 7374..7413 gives 0.06 mag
